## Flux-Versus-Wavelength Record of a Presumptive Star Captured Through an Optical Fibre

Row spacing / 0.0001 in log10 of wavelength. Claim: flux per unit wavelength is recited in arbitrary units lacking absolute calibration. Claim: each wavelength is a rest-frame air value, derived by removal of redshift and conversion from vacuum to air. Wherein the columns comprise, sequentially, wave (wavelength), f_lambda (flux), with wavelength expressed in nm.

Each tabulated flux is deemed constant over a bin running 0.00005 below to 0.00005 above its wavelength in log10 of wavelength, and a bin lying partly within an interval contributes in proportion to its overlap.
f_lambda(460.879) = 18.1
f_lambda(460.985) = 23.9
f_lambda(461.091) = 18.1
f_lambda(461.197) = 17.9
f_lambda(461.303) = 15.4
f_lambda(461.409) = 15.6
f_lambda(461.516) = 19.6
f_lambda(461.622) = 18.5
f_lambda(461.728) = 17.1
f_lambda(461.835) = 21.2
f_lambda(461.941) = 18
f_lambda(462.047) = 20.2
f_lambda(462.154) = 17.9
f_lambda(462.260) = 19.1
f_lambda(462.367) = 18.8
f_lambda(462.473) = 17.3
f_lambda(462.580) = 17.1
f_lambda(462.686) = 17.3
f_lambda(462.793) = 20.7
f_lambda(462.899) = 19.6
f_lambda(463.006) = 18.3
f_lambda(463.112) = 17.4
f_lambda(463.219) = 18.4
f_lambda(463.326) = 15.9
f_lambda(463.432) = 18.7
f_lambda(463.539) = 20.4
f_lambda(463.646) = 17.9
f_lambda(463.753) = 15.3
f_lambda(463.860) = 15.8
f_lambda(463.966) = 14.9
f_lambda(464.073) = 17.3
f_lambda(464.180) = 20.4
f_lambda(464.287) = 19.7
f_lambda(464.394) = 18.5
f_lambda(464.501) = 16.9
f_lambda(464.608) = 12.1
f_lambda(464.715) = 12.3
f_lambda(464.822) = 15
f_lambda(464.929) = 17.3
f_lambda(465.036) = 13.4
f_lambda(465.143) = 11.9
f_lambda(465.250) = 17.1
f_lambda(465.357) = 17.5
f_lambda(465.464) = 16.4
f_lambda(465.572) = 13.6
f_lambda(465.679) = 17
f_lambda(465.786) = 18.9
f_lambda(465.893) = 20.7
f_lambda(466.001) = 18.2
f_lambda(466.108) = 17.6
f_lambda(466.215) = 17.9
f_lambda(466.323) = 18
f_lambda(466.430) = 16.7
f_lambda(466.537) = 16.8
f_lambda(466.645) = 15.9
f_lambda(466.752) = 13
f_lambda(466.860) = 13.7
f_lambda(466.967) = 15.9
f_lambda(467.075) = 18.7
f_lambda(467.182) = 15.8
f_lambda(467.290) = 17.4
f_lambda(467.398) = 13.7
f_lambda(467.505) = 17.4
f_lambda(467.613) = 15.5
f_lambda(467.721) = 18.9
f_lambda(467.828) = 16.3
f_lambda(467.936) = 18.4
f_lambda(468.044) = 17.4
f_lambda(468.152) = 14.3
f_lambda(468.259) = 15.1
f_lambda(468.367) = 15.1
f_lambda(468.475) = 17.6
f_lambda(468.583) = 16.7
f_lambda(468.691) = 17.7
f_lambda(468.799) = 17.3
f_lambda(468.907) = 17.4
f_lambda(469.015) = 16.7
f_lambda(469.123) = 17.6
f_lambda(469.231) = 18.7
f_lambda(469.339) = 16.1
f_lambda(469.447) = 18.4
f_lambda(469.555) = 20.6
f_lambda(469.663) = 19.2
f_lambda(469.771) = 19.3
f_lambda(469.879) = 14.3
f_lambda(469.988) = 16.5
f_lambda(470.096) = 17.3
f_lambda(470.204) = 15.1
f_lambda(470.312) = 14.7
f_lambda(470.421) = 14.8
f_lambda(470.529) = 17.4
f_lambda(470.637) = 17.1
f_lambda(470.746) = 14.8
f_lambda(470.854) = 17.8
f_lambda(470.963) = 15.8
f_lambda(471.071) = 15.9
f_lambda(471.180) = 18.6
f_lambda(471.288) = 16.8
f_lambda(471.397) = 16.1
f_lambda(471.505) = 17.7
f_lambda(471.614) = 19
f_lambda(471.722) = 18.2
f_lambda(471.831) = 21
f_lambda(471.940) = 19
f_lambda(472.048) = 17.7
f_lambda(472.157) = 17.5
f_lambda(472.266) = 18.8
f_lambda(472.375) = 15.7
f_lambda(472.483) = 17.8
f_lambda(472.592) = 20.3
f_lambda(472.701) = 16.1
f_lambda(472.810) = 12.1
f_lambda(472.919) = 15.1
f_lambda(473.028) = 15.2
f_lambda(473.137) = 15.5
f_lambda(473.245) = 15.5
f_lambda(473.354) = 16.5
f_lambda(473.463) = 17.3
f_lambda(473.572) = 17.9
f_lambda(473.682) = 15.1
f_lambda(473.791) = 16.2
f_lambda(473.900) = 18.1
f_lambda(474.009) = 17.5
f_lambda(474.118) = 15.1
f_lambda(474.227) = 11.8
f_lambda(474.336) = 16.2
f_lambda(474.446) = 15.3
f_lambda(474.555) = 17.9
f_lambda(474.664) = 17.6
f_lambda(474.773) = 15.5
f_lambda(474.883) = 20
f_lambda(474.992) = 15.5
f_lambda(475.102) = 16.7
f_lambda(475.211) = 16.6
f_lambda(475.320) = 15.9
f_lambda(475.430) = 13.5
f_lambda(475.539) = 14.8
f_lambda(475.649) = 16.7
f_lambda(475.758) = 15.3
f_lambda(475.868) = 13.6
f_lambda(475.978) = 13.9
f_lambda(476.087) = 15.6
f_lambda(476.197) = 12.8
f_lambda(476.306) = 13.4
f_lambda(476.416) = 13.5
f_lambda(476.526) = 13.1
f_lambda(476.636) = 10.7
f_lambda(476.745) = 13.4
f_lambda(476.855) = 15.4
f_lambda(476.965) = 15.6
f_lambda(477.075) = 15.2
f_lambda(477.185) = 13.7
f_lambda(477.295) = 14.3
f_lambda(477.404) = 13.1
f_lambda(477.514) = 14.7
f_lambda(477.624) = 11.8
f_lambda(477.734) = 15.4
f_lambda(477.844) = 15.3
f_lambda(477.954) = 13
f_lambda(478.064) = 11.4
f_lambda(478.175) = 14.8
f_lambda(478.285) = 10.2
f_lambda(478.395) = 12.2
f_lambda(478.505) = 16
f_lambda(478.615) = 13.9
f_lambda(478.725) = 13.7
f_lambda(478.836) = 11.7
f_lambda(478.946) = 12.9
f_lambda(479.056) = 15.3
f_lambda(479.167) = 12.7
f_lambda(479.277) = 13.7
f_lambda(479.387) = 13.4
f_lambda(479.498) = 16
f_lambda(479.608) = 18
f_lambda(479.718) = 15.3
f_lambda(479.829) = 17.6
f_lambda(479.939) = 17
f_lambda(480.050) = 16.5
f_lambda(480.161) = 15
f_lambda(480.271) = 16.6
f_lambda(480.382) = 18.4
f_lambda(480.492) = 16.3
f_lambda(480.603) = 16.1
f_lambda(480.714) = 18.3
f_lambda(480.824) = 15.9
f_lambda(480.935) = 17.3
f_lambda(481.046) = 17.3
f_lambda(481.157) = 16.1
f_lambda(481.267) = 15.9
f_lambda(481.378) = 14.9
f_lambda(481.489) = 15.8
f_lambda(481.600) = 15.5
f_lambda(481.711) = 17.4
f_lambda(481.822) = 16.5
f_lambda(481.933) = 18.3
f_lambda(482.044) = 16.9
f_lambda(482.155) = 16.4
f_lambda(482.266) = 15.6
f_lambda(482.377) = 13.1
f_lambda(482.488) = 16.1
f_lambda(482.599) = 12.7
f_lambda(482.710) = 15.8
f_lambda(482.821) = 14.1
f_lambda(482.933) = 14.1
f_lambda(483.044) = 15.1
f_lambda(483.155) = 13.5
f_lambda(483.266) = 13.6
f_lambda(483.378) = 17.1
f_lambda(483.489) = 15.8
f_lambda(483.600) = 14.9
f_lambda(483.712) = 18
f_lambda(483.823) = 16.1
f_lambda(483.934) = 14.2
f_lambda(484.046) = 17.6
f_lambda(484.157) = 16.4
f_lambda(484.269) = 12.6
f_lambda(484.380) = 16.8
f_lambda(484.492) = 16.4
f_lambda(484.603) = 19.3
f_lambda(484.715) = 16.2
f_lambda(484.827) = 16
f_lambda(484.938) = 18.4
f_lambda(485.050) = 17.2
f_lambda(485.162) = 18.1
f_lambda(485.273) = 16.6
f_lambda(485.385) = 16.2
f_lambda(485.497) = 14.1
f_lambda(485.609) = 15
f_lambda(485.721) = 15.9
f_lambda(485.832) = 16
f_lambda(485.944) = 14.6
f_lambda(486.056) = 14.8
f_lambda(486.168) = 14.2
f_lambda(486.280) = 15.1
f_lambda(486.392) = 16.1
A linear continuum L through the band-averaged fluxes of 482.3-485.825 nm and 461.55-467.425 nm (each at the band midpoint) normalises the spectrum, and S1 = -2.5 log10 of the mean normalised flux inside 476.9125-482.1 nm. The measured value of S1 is 0.06 mag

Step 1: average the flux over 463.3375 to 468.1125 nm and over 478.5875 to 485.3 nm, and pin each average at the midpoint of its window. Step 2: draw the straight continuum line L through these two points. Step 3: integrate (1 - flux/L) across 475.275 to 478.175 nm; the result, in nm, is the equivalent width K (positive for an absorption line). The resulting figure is 0.37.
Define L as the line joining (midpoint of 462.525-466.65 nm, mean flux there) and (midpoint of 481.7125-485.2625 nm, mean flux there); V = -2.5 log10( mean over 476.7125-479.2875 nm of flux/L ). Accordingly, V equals 0.184 mag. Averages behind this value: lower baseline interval 17.1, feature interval 13.7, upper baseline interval 15.9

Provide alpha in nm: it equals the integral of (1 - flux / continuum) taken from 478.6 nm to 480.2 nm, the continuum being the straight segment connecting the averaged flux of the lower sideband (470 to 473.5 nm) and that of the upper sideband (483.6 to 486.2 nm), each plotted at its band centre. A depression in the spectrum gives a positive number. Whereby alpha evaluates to 0.15 nm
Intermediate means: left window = 16.8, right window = 16.1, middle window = 14.9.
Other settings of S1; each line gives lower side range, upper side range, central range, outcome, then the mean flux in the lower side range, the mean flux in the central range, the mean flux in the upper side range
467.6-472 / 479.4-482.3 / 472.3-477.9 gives 0.10 mag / 17.1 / 15.3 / 16.5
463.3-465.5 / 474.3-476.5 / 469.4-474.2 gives -0.08 mag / 16.4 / 16.9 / 15.5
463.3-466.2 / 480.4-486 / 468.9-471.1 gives -0.03 mag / 16.7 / 16.9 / 16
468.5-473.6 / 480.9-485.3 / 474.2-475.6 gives 0.05 mag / 17.1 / 16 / 16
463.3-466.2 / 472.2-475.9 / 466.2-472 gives -0.03 mag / 16.7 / 16.9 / 16.2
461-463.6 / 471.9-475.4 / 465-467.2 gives 0.08 mag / 18.4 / 16.5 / 16.5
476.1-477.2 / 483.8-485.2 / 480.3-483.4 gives -0.02 mag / 13.7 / 15.8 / 16.5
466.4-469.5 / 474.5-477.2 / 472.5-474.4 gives -0.03 mag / 16.6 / 16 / 15.1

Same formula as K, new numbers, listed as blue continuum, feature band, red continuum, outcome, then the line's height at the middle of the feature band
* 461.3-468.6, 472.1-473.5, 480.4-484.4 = 0.01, 16.5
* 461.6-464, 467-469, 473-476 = 0.05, 17.2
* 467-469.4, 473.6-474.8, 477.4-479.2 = -0.10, 14.8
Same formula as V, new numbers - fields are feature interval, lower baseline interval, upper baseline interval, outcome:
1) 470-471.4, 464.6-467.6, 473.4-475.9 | -0.01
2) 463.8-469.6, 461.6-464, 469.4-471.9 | 0.06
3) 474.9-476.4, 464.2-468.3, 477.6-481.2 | 0.03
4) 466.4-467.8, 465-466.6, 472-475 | 0.04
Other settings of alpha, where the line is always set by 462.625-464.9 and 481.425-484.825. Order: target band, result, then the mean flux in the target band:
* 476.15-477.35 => 0.18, 13.8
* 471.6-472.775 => -0.11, 18.2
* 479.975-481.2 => -0.06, 16.7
